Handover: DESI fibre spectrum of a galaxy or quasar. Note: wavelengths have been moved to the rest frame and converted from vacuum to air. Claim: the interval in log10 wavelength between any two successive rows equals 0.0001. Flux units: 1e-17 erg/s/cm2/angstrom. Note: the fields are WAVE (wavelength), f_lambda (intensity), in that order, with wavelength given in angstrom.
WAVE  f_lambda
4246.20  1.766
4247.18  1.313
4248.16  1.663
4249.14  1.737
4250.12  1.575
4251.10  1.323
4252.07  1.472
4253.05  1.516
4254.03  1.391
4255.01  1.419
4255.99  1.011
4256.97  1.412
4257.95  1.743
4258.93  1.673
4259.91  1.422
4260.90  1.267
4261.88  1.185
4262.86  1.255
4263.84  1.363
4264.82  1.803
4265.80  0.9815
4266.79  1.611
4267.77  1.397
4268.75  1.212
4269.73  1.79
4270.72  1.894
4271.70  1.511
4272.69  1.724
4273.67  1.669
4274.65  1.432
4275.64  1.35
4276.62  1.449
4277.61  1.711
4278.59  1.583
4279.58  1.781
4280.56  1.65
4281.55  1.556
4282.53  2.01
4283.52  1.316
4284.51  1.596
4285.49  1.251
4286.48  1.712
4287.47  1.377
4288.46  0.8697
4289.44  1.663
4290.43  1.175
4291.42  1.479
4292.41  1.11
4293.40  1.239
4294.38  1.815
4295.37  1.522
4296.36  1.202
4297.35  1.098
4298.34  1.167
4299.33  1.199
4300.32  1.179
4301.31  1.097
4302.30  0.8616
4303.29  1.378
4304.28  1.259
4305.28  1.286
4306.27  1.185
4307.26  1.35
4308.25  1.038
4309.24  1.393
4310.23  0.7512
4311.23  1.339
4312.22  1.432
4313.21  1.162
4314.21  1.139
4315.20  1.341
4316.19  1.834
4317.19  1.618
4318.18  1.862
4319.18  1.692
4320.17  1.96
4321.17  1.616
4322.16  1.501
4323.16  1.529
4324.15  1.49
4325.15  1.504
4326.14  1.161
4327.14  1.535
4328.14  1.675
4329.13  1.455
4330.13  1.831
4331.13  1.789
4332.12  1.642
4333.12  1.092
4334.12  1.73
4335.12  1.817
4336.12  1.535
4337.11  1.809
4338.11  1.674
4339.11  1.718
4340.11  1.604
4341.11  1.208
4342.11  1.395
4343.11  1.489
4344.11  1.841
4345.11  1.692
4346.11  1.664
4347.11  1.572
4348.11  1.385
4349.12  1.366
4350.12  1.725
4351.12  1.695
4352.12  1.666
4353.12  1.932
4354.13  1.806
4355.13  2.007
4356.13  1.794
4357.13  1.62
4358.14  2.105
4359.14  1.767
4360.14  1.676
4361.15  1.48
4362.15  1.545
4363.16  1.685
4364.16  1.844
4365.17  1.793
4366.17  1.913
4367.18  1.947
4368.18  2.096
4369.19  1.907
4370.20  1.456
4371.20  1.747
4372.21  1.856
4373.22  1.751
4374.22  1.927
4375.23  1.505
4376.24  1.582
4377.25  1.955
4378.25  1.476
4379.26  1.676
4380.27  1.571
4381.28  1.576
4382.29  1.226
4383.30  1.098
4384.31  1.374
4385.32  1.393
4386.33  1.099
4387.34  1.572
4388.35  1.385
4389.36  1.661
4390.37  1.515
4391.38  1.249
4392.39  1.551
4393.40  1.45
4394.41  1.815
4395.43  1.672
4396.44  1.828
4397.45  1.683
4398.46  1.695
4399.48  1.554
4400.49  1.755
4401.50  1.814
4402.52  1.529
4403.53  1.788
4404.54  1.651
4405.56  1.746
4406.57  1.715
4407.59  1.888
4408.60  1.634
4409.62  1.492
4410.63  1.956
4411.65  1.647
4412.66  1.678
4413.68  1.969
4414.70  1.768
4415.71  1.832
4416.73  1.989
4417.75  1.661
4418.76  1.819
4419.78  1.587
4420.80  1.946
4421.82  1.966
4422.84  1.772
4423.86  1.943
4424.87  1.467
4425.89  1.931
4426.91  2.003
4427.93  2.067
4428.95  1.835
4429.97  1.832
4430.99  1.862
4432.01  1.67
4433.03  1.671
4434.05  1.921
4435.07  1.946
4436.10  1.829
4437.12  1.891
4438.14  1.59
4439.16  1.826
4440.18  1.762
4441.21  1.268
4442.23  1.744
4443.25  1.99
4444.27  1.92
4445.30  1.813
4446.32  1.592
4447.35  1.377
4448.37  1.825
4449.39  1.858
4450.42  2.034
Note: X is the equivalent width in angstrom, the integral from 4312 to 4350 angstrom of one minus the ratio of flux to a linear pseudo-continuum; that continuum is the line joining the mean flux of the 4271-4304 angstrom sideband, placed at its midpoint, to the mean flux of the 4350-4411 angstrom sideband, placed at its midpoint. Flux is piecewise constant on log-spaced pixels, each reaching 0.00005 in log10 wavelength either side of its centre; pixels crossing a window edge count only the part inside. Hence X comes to -0.7 angstrom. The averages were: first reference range 1.42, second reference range 1.67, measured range 1.56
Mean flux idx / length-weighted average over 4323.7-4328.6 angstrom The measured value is 1.47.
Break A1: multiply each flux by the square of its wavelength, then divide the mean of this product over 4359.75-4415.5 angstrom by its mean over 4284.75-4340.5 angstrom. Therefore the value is 1.2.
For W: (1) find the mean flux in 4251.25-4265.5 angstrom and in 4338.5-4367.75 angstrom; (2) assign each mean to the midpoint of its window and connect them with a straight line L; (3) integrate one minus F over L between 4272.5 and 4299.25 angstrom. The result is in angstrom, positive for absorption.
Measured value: 0.7 angstrom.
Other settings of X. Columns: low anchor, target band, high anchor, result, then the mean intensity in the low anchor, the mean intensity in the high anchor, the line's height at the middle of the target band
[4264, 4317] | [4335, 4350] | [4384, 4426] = -0.59 angstrom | 1.4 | 1.68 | 1.52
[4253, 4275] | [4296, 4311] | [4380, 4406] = 3.26 angstrom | 1.46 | 1.55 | 1.49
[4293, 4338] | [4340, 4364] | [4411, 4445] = -1.66 angstrom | 1.43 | 1.81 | 1.55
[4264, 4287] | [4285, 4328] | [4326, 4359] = 6.45 angstrom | 1.56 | 1.64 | 1.6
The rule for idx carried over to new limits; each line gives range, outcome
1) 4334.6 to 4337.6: 1.72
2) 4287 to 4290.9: 1.27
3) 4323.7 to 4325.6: 1.49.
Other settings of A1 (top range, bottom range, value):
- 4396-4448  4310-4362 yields 1.15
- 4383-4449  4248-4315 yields 1.30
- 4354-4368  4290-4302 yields 1.46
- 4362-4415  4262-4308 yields 1.23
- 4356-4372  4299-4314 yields 1.53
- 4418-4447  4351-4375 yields 1.04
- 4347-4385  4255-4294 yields 1.20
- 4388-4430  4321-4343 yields 1.15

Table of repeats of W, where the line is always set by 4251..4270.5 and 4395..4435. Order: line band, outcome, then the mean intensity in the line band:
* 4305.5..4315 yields 2.0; 1.21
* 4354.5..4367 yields -0.9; 1.77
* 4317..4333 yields -0.4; 1.6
